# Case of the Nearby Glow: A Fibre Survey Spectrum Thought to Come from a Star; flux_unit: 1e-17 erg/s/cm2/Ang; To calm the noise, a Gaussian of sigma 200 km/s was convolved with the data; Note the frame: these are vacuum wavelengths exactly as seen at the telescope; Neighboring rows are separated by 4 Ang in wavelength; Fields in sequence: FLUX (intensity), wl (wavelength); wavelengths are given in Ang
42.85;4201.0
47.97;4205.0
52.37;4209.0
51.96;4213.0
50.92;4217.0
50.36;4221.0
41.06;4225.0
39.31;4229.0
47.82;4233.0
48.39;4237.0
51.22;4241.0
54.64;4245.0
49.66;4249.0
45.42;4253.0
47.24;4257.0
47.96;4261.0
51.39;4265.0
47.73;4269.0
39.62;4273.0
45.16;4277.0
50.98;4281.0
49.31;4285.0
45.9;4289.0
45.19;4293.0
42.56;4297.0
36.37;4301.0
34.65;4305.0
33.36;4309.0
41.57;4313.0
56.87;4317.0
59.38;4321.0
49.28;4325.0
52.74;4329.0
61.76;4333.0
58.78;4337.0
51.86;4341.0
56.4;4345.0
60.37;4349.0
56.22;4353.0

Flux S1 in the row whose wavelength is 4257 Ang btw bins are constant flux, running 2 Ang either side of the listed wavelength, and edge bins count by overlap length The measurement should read 47.24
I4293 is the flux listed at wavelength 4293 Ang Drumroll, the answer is 45.19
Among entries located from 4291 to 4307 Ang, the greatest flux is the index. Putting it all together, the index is 45.19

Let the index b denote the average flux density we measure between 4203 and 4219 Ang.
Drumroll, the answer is 50.8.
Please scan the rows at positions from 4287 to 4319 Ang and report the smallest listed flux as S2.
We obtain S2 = 33.36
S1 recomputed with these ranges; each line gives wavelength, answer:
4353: 56.22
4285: 49.31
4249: 49.66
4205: 47.97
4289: 45.9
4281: 50.98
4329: 52.74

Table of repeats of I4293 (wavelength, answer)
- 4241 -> 51.22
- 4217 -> 50.92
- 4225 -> 41.06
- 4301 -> 36.37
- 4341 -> 51.86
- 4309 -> 33.36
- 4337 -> 58.78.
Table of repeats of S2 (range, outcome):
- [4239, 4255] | 45.42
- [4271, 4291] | 39.62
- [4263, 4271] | 47.73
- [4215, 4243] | 39.31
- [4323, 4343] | 49.28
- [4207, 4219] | 50.92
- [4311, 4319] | 41.57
